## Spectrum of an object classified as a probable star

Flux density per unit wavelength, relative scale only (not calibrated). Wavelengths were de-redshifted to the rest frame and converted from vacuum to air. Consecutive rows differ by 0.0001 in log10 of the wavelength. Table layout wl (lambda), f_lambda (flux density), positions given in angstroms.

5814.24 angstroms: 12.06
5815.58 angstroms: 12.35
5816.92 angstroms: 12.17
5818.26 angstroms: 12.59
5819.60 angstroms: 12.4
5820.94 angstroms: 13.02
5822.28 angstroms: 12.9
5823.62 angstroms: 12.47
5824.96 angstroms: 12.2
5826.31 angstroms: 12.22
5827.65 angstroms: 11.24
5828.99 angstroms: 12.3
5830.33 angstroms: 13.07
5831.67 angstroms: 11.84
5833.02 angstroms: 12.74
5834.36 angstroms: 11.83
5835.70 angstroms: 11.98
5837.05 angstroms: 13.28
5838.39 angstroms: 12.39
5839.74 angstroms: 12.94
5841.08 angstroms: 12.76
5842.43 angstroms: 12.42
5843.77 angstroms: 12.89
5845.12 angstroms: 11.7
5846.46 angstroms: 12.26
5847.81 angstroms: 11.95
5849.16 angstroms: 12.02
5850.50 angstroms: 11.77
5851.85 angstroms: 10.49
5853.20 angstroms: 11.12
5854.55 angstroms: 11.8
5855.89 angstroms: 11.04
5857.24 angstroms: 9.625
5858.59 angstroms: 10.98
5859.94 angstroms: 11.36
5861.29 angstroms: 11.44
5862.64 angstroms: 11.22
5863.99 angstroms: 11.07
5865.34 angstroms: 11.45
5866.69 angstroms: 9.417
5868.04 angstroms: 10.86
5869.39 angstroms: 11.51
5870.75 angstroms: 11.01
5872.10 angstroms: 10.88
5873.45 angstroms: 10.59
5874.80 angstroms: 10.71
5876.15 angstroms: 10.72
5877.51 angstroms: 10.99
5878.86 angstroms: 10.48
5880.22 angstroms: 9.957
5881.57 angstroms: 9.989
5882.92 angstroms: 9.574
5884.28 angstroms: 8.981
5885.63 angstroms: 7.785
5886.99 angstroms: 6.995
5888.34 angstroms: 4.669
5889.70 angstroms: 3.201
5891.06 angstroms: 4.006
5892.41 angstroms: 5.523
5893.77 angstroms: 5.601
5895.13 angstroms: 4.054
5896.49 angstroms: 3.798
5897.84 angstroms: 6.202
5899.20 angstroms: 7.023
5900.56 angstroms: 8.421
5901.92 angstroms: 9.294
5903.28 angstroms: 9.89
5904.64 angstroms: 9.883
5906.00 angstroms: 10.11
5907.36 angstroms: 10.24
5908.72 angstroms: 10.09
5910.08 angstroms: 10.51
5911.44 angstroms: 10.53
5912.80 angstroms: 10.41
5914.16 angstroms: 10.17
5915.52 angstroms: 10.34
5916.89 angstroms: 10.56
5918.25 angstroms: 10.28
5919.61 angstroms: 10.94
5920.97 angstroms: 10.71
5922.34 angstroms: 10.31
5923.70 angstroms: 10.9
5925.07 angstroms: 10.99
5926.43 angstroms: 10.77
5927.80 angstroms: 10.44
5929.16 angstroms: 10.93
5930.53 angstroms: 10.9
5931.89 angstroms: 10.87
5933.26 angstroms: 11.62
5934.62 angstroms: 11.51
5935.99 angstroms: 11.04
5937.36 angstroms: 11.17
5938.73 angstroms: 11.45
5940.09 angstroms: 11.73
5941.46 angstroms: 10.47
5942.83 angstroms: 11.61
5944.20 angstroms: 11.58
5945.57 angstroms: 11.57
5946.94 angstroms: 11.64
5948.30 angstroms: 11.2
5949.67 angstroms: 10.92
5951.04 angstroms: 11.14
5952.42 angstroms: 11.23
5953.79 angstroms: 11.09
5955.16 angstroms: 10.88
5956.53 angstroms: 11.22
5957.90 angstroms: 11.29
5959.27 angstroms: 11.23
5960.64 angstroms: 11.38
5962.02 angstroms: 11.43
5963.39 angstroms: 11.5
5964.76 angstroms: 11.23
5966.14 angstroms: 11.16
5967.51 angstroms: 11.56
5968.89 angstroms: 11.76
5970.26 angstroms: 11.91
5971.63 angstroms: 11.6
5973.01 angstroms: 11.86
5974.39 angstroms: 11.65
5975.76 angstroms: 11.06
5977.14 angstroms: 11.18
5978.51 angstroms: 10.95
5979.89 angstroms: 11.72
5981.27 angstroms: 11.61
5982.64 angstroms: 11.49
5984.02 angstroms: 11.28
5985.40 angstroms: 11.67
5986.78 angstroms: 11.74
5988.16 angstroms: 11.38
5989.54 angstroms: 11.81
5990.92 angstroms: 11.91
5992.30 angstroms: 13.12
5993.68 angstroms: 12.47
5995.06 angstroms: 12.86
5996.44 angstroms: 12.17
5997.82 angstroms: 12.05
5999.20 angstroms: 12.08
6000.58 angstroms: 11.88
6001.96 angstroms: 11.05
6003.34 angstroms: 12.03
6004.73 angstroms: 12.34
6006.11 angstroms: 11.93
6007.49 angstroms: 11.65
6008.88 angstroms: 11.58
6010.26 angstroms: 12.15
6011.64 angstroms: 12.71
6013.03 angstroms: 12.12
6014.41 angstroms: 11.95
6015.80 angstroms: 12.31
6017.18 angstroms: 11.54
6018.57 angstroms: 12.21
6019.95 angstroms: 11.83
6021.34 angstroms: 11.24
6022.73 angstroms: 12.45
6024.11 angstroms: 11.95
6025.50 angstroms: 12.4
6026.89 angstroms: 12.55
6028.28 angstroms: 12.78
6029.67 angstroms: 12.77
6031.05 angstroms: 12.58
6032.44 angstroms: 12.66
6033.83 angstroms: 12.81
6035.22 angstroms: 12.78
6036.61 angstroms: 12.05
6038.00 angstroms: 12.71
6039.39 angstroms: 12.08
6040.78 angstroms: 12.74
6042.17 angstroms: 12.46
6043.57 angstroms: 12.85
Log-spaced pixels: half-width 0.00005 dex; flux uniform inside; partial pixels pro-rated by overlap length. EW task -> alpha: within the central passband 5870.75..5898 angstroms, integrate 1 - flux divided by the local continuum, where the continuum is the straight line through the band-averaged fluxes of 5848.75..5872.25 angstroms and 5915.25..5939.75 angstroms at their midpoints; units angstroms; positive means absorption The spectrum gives 7.83 angstroms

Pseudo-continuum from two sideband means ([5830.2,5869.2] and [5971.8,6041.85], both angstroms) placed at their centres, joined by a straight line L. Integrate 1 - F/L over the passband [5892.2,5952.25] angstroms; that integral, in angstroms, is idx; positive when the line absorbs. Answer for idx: 9.2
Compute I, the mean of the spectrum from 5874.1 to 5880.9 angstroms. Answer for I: 10.6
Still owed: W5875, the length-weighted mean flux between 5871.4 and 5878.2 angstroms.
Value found 10.8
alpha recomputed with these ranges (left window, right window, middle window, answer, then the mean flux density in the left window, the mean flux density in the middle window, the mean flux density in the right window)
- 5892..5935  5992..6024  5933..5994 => -3.5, 9.51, 11.5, 12.1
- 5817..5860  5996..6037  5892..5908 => 6.0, 12.1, 7.53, 12.2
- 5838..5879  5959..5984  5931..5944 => 0.2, 11.4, 11.3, 11.5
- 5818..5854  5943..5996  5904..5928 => 2.8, 12.2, 10.5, 11.5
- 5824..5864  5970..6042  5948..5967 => 1.2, 11.9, 11.2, 12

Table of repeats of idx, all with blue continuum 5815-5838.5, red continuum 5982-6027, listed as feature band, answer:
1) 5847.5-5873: 2.53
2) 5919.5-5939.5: 1.95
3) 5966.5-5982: 0.68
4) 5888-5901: 7.46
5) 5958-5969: 0.64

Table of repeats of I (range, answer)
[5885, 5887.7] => 7.35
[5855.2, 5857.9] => 10.4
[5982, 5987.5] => 11.5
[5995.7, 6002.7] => 11.9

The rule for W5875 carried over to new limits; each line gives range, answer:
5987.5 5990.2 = 11.6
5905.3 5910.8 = 10.2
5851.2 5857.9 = 10.8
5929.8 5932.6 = 10.9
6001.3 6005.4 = 11.8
